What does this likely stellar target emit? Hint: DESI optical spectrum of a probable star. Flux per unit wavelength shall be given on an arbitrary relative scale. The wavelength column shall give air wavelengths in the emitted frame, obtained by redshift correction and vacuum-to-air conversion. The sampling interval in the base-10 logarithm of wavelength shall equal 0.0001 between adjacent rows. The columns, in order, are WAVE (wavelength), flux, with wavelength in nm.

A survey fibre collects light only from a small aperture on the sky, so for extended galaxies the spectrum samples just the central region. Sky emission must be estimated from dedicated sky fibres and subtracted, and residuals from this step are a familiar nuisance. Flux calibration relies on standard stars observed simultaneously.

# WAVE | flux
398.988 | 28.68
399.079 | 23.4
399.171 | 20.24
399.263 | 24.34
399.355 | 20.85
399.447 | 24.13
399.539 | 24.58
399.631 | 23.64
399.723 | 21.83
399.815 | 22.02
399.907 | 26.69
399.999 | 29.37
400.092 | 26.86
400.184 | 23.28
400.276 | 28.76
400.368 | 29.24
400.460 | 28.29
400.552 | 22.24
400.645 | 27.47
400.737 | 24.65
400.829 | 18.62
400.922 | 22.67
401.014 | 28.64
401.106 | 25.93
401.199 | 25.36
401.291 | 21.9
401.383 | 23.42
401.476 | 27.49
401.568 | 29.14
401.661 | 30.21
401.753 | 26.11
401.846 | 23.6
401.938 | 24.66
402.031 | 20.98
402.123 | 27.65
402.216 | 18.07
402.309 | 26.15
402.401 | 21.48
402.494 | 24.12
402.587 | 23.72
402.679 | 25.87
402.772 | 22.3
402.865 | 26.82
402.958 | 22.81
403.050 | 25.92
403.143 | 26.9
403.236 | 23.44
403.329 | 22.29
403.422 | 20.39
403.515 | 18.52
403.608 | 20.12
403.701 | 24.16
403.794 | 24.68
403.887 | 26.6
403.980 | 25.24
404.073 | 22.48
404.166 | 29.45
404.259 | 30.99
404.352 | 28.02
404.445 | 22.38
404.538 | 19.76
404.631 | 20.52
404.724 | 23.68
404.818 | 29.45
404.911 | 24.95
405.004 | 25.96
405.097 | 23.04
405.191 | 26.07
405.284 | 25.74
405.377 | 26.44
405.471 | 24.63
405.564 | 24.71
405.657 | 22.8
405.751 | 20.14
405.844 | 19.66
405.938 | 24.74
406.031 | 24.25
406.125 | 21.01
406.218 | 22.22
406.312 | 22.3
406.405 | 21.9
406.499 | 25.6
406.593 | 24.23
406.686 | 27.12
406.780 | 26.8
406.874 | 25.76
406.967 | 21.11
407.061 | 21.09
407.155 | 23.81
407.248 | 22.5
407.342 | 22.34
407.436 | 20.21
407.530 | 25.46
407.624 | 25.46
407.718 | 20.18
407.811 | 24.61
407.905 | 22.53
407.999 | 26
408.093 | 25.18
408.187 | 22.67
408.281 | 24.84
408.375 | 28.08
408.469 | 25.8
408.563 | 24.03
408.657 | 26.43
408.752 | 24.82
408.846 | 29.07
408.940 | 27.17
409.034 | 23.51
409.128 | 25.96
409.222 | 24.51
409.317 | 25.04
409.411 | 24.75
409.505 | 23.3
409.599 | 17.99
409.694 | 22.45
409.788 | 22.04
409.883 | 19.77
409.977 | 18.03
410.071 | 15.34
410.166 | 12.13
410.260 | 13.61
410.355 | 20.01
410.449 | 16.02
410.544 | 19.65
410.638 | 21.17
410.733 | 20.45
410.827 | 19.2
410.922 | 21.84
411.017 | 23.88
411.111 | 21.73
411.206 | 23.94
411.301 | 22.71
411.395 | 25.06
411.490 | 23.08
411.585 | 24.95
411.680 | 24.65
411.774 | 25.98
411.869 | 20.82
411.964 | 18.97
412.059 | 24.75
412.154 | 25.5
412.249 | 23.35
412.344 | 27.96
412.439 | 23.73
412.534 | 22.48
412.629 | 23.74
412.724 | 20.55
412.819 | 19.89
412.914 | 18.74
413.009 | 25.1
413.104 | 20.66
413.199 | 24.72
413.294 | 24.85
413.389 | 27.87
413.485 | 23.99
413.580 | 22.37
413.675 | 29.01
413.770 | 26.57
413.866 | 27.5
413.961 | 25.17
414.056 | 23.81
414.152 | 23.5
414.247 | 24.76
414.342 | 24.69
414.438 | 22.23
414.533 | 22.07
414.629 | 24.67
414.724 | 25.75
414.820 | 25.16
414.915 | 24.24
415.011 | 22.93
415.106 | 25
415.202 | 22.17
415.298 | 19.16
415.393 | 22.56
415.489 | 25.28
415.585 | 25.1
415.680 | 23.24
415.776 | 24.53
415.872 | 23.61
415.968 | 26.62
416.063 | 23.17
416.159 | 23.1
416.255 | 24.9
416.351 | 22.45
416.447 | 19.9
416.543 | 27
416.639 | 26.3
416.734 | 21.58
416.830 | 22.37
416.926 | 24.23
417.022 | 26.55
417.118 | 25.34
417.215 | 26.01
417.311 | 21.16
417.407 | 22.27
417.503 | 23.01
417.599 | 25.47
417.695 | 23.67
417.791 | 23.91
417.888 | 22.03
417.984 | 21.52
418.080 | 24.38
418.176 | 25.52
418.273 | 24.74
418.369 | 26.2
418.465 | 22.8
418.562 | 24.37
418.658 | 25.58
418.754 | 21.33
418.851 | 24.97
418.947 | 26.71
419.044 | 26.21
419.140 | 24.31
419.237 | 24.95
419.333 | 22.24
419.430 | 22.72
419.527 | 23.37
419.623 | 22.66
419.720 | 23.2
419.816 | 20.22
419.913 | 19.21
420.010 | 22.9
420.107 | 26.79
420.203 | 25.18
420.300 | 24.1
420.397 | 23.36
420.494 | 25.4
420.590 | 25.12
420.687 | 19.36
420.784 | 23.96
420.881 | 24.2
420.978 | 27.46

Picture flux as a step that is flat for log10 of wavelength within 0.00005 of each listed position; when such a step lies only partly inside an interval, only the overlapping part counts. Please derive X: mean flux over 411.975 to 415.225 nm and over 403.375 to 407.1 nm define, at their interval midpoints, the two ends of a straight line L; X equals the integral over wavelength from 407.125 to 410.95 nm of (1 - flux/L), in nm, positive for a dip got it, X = 0.260 nm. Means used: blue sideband 24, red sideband 24.1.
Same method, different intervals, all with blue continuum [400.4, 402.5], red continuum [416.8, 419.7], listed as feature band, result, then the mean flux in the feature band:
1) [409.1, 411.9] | 0.35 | 21.3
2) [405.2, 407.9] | 0.12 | 23.5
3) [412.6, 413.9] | 0.02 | 23.9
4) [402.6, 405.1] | 0.03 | 24.3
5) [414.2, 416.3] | 0.03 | 23.9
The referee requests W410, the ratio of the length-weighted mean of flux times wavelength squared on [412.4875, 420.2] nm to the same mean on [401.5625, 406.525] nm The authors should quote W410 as 1.0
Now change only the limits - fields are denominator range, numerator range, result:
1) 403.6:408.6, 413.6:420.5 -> 1.05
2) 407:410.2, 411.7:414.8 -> 1.06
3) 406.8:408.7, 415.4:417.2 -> 1.05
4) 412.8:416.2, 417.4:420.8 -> 1.01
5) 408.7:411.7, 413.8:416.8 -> 1.13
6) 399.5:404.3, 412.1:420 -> 1.03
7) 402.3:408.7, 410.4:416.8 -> 1.02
